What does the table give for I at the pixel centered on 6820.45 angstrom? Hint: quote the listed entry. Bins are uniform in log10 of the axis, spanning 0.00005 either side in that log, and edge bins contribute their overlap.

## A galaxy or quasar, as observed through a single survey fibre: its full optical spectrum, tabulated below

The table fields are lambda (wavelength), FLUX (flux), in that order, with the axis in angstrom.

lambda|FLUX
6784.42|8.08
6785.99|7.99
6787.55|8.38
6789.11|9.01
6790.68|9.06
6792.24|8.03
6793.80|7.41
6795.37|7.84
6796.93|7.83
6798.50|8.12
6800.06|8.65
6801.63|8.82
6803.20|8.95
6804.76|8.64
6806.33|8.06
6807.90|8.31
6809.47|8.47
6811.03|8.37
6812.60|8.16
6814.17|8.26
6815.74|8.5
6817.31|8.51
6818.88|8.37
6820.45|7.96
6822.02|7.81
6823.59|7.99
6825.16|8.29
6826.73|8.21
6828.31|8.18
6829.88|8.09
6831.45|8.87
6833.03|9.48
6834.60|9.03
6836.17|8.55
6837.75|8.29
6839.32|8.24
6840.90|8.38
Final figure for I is 7.96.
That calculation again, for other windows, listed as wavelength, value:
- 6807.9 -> 8.31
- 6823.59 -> 7.99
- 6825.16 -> 8.29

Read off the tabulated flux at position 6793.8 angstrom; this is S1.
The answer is 7.41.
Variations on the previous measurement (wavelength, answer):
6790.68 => 9.06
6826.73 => 8.21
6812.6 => 8.16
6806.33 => 8.06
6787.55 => 8.38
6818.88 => 8.37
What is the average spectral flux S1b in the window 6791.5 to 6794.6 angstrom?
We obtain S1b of 7.71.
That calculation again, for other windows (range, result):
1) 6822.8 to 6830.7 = 8.16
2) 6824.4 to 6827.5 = 8.25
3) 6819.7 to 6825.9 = 8.01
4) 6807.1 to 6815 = 8.31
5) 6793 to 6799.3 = 7.81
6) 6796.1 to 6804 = 8.48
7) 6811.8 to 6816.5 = 8.3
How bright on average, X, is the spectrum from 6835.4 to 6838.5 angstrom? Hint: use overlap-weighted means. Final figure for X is 8.41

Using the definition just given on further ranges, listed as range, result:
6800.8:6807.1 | 8.61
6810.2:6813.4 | 8.28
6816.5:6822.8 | 8.16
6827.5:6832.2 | 8.37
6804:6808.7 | 8.32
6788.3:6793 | 8.7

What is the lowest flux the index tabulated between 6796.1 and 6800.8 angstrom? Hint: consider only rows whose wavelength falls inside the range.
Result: 7.83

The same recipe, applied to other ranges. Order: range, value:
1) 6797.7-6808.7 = 8.06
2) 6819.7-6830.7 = 7.81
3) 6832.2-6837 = 8.55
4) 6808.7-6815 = 8.16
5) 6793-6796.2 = 7.41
